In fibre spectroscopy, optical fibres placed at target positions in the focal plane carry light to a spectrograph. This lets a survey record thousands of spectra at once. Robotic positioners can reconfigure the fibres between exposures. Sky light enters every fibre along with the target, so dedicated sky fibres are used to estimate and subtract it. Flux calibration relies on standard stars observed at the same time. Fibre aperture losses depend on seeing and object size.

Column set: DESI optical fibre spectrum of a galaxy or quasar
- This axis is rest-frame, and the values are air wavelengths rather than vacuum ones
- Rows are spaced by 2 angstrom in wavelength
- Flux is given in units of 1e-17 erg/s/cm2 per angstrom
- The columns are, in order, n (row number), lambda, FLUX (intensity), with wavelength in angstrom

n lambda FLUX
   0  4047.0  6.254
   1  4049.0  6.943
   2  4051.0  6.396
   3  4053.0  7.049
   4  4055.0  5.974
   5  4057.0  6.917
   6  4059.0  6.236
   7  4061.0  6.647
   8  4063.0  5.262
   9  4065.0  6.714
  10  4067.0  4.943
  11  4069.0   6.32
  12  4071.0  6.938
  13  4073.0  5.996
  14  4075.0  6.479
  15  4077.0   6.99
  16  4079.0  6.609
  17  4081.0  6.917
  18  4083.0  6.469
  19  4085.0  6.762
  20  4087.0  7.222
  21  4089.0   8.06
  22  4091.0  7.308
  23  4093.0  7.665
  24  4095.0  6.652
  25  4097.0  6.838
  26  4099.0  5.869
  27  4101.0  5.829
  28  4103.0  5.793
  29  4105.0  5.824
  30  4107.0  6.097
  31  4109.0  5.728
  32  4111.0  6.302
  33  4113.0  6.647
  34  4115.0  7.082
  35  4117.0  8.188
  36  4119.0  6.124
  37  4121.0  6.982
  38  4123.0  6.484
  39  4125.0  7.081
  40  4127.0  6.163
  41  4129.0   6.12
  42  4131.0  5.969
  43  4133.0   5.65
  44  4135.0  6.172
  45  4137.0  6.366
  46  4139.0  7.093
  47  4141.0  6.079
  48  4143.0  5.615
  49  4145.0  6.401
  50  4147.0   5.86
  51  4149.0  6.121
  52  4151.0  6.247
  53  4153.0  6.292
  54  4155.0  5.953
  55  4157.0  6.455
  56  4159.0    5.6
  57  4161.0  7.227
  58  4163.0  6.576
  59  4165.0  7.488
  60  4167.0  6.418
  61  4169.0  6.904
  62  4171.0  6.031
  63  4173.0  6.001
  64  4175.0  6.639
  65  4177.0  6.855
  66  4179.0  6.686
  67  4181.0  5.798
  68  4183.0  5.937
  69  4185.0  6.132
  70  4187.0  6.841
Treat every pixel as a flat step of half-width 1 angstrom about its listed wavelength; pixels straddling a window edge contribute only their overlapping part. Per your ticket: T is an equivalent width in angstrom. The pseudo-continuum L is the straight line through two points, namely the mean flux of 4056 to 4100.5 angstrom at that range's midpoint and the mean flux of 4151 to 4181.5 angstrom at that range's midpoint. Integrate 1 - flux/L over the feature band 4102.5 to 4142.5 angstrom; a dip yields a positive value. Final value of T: 0.9 angstrom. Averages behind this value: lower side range 6.62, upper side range 6.47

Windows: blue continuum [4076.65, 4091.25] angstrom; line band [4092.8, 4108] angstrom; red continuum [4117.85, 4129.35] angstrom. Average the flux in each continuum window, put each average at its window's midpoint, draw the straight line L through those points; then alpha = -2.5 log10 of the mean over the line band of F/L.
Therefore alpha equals 0.10 mag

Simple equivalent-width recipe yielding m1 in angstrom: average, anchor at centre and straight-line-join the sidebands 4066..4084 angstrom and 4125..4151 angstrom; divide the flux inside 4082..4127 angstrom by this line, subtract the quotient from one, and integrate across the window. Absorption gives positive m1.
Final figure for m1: -2.7 angstrom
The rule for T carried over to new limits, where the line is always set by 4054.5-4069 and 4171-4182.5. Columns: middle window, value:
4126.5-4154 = 0.5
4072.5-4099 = -3.1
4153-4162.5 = 0.0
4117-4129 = -0.8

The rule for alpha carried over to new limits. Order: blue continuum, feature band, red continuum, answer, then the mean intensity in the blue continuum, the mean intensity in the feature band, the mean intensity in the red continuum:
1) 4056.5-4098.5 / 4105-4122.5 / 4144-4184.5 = -0.01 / 6.65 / 6.59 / 6.37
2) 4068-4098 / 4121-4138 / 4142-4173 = 0.04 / 6.88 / 6.29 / 6.33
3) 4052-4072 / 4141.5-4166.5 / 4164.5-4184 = 0.02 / 6.3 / 6.32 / 6.45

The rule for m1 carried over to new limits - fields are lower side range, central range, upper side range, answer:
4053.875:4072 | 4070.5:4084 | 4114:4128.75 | -0.52 angstrom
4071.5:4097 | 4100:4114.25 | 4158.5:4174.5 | 1.61 angstrom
